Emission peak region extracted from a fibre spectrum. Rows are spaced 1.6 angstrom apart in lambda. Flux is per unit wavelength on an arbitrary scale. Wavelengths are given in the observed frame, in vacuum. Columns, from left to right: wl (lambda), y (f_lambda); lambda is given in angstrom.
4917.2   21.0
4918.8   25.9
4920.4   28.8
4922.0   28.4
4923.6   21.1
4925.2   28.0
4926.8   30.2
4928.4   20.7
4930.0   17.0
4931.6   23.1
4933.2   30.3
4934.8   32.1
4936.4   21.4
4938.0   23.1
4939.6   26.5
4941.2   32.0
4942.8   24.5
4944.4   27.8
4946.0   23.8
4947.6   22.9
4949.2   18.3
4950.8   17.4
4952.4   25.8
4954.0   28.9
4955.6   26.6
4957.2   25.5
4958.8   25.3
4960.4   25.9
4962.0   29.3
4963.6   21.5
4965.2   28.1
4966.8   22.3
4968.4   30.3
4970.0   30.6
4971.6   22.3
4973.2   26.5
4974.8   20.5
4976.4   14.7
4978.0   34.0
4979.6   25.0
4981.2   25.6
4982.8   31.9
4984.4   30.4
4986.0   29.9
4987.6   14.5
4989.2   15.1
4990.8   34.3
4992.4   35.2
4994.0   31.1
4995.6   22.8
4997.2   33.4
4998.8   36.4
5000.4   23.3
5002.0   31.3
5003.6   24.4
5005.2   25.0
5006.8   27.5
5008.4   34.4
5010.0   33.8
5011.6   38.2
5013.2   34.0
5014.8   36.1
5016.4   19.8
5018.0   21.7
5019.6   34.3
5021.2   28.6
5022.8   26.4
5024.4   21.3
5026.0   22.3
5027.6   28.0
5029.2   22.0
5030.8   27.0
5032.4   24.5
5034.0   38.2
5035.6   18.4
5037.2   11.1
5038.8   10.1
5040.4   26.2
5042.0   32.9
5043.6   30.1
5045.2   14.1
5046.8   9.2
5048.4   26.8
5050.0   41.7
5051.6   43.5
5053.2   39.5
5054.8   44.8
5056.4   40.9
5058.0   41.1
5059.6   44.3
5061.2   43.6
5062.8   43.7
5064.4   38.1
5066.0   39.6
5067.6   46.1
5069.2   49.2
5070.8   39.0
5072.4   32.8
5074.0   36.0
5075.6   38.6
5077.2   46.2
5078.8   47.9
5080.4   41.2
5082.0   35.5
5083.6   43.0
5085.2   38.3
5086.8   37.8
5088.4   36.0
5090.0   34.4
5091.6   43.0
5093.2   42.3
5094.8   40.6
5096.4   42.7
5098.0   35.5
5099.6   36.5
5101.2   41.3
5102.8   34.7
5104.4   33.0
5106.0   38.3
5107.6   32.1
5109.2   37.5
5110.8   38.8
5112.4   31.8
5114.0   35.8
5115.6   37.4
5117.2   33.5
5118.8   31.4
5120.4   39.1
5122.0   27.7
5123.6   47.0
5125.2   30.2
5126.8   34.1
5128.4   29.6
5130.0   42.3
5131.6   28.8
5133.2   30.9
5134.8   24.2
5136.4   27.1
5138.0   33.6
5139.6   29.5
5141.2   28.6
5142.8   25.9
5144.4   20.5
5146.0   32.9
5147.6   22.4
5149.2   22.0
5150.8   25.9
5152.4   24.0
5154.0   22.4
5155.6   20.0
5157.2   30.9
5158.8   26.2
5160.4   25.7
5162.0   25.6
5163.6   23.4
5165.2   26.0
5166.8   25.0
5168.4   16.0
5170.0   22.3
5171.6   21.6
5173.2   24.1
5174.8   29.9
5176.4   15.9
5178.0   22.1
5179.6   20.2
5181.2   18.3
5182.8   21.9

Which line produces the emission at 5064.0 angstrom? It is C IV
